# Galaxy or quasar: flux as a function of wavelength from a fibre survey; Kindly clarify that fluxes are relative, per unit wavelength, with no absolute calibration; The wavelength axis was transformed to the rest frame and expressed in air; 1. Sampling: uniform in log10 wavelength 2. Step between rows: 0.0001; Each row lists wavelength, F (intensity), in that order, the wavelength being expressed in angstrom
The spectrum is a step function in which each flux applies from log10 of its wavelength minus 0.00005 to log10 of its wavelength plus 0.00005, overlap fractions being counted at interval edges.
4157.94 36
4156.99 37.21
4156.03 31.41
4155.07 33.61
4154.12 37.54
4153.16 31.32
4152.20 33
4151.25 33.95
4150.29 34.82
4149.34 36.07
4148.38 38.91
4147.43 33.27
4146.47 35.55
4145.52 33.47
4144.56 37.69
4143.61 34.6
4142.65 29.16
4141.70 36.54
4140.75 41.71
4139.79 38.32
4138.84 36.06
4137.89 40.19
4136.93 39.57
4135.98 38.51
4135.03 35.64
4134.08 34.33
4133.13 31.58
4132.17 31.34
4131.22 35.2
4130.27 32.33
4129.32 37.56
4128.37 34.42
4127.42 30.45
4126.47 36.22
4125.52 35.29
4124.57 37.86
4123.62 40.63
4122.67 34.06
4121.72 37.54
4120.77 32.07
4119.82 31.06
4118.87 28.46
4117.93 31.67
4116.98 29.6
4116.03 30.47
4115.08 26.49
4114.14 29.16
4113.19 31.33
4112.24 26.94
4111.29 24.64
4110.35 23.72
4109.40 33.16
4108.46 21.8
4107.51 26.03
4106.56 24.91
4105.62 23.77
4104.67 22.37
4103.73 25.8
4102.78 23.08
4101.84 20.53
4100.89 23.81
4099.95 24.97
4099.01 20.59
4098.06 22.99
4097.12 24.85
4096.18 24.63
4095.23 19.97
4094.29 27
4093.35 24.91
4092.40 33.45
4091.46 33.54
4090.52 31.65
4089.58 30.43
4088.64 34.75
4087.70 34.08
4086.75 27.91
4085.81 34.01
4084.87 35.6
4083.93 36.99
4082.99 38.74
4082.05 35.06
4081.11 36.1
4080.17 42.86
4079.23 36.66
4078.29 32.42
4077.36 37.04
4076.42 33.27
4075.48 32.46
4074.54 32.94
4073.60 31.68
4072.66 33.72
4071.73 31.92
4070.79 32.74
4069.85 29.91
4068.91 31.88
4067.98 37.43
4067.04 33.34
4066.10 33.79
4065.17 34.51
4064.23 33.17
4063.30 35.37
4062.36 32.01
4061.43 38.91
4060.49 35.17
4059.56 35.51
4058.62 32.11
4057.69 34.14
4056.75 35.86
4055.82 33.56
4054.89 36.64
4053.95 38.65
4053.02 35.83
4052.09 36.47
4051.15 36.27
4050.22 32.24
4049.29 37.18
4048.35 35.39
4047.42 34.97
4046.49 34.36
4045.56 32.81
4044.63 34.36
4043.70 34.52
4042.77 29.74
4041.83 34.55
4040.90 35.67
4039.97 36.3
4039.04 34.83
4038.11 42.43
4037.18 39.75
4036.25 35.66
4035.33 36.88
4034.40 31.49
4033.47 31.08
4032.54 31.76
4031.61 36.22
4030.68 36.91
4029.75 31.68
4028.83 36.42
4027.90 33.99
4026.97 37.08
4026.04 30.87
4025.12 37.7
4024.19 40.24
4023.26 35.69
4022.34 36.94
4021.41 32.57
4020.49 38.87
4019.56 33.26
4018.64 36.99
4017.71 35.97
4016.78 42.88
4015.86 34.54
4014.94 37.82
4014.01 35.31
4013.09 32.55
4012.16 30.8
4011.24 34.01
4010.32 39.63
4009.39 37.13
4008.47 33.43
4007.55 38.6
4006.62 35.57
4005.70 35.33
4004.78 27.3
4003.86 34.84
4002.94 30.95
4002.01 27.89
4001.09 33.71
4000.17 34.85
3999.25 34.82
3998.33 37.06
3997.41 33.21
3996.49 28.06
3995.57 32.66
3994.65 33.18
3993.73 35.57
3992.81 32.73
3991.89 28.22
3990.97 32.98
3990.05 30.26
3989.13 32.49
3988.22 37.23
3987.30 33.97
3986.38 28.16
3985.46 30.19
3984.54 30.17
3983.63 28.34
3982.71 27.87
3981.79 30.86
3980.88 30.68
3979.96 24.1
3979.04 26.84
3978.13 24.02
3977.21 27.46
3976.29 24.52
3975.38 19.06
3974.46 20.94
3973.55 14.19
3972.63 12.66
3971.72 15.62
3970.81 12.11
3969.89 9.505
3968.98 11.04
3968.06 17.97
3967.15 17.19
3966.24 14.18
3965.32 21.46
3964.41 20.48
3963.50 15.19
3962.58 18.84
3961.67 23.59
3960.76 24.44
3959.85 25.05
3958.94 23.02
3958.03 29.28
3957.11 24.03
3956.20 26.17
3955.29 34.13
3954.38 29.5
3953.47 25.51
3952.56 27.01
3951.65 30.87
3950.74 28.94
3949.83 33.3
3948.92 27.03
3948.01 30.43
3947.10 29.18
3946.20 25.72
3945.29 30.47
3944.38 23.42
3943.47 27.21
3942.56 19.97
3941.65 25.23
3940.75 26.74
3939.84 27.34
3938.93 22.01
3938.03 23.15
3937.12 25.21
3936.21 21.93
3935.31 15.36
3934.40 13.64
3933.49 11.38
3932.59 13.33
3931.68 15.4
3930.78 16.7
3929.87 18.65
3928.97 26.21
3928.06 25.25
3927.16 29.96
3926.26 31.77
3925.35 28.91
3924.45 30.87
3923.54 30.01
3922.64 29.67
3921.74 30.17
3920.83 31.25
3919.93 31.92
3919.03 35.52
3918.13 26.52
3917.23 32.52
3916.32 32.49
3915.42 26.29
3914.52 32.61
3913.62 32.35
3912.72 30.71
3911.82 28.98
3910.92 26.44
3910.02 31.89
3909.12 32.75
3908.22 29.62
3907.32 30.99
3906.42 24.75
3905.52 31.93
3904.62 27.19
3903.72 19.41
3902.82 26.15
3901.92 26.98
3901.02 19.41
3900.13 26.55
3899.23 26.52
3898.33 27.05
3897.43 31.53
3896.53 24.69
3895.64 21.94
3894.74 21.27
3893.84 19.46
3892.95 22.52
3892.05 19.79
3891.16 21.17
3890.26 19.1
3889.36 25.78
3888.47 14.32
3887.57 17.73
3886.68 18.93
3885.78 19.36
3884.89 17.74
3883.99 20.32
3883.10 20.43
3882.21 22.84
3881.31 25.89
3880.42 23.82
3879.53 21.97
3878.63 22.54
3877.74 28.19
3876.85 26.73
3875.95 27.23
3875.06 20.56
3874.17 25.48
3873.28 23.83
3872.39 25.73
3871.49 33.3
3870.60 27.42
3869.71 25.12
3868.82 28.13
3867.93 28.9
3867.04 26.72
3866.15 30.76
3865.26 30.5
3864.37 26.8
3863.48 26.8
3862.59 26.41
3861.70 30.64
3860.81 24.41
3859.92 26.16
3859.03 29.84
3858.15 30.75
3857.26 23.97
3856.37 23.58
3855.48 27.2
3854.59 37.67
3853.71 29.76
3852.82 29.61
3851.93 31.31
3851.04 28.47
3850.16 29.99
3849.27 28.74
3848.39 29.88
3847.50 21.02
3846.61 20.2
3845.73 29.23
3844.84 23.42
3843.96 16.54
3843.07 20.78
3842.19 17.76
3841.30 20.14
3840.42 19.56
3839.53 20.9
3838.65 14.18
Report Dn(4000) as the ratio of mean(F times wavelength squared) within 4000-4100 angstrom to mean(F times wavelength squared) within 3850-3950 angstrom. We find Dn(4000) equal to 1.42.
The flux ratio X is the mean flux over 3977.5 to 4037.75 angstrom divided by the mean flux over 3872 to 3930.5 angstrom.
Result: 1.30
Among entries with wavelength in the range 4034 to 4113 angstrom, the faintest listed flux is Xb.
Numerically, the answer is 19.97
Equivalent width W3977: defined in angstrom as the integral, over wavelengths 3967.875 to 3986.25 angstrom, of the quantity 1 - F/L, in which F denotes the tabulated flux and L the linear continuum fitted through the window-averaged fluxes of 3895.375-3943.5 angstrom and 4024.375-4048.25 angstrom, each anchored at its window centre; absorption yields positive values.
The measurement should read 5.1 angstrom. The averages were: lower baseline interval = 26.2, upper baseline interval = 35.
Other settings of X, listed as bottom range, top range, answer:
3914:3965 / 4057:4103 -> 1.24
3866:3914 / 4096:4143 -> 1.23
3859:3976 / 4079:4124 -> 1.20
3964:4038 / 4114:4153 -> 1.13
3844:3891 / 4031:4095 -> 1.34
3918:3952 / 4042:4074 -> 1.34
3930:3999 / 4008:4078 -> 1.41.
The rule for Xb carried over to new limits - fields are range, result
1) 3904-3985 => 9.505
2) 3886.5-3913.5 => 14.32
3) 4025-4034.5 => 30.87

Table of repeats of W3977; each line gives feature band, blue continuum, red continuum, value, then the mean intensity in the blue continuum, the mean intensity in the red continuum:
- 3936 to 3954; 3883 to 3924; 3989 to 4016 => 1.59 angstrom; 26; 33.5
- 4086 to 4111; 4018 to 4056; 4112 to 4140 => 5.76 angstrom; 35.4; 33.8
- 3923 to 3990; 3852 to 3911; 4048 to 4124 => 8.72 angstrom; 25.5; 31.4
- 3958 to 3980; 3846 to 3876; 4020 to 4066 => 8.68 angstrom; 27.6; 35.2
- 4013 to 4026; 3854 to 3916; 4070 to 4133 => -3.46 angstrom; 25.7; 30.7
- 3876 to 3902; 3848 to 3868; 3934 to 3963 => 4.72 angstrom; 28.6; 25.6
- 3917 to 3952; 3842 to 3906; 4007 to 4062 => 3.99 angstrom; 25.1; 35.5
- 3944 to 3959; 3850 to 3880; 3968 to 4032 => 0.72 angstrom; 27.5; 30.9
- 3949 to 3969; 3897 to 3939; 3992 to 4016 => 3.89 angstrom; 26.4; 33.8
